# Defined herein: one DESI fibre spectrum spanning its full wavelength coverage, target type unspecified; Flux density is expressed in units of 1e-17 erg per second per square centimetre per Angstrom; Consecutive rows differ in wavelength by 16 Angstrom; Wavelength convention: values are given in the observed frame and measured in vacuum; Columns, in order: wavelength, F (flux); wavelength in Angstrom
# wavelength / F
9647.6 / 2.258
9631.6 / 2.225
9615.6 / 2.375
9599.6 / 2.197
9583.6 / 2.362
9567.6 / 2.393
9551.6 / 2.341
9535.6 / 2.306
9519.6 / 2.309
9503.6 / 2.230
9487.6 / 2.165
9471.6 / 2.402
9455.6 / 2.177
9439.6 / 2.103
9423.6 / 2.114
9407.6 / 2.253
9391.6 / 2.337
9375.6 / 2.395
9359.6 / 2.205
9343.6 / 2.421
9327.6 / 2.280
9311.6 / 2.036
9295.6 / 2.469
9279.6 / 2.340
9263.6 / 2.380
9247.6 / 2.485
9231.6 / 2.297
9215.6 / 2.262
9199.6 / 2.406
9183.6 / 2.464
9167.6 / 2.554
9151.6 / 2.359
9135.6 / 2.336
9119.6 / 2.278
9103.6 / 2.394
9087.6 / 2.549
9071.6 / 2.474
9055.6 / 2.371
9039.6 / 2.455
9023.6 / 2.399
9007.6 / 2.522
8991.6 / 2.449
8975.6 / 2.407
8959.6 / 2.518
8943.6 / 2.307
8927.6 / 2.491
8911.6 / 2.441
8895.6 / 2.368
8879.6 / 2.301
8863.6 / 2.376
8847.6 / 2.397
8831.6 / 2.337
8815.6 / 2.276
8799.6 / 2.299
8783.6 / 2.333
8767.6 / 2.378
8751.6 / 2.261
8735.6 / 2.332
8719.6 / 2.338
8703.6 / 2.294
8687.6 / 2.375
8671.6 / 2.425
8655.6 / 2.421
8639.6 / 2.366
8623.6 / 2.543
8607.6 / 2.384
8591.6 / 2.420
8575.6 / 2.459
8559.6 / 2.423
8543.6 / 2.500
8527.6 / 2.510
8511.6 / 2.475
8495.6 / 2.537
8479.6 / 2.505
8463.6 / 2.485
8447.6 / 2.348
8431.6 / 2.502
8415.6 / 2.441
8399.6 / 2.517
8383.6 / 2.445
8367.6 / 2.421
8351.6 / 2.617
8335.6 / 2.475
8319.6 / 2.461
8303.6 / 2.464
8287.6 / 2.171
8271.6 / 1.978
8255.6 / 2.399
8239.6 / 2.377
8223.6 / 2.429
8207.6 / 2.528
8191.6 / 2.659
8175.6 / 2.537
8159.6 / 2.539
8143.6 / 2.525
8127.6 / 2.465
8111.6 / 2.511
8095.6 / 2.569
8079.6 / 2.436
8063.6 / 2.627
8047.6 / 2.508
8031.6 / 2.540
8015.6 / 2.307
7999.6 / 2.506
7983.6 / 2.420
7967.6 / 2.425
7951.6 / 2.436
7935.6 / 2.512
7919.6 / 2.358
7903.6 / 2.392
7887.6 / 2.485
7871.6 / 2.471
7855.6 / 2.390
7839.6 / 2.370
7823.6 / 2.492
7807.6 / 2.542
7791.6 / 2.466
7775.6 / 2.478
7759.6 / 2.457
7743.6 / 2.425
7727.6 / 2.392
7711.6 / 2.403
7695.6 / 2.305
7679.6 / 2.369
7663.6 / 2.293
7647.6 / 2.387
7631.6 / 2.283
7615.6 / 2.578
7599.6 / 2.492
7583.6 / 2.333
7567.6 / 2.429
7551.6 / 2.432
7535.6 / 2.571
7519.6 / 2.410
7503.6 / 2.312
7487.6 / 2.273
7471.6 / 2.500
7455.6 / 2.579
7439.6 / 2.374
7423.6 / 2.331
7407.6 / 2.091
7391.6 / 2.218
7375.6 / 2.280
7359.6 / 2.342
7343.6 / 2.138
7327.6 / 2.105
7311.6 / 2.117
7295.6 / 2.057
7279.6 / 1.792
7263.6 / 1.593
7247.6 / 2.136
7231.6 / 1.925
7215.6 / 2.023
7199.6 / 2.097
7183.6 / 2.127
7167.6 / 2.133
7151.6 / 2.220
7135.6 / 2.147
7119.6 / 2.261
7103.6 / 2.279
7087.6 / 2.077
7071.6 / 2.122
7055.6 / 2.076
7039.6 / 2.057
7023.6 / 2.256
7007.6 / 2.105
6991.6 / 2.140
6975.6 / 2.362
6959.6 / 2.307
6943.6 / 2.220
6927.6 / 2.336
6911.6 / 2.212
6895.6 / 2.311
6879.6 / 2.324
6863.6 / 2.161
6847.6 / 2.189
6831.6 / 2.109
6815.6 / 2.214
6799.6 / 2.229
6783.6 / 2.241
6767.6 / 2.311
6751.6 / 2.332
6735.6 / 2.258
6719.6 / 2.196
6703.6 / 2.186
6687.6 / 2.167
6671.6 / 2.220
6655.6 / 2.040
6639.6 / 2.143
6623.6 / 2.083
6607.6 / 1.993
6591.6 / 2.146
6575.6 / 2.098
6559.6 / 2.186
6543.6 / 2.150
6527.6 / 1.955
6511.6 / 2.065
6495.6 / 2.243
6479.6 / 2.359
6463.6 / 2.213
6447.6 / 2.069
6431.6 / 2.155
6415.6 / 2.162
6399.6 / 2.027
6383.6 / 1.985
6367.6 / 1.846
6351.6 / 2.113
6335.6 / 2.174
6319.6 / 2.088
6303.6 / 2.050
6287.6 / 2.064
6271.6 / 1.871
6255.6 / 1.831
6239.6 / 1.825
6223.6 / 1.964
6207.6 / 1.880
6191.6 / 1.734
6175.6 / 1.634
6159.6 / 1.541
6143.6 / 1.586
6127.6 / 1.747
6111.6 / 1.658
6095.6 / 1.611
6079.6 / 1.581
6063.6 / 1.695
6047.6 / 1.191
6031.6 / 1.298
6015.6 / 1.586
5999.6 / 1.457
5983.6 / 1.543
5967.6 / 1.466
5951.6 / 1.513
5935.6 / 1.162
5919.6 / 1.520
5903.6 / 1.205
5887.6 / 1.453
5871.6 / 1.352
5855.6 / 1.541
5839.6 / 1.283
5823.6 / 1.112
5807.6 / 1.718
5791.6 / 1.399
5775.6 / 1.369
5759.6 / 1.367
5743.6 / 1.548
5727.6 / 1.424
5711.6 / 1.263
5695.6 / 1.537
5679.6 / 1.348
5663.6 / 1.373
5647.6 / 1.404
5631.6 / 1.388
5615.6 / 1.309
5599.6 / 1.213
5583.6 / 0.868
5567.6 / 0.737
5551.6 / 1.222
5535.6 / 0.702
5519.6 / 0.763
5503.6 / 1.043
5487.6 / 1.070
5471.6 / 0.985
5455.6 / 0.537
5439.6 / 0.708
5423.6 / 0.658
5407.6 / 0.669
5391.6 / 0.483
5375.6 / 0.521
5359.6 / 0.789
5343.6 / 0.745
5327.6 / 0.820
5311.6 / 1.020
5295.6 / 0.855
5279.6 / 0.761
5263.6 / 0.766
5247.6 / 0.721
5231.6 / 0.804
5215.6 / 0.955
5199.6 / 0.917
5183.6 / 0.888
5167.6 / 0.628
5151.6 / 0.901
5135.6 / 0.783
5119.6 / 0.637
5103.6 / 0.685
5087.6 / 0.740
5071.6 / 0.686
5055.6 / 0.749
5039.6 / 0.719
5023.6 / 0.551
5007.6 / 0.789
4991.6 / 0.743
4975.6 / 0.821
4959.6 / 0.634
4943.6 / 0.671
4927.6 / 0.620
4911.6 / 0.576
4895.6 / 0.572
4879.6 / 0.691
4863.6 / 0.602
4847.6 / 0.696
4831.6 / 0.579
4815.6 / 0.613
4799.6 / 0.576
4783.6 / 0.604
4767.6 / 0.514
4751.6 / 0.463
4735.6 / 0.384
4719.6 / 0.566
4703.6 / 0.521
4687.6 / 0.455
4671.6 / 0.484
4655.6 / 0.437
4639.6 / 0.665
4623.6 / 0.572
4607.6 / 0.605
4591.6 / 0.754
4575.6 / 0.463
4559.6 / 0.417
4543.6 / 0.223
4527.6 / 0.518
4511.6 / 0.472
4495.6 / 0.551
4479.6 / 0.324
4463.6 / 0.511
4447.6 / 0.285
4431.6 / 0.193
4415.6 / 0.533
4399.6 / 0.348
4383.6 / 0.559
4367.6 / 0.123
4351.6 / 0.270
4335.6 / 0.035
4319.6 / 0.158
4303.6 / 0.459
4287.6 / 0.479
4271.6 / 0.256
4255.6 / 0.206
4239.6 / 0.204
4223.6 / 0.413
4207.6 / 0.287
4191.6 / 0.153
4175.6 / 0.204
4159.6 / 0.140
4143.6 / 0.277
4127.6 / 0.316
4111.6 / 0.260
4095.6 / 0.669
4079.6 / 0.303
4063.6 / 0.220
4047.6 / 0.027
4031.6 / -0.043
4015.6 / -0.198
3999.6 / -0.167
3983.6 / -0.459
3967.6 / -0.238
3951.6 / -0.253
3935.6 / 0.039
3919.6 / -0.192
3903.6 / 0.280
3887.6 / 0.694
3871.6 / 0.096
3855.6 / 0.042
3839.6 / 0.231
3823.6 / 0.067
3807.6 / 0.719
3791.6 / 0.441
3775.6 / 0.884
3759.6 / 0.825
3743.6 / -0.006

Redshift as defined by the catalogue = 0.40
